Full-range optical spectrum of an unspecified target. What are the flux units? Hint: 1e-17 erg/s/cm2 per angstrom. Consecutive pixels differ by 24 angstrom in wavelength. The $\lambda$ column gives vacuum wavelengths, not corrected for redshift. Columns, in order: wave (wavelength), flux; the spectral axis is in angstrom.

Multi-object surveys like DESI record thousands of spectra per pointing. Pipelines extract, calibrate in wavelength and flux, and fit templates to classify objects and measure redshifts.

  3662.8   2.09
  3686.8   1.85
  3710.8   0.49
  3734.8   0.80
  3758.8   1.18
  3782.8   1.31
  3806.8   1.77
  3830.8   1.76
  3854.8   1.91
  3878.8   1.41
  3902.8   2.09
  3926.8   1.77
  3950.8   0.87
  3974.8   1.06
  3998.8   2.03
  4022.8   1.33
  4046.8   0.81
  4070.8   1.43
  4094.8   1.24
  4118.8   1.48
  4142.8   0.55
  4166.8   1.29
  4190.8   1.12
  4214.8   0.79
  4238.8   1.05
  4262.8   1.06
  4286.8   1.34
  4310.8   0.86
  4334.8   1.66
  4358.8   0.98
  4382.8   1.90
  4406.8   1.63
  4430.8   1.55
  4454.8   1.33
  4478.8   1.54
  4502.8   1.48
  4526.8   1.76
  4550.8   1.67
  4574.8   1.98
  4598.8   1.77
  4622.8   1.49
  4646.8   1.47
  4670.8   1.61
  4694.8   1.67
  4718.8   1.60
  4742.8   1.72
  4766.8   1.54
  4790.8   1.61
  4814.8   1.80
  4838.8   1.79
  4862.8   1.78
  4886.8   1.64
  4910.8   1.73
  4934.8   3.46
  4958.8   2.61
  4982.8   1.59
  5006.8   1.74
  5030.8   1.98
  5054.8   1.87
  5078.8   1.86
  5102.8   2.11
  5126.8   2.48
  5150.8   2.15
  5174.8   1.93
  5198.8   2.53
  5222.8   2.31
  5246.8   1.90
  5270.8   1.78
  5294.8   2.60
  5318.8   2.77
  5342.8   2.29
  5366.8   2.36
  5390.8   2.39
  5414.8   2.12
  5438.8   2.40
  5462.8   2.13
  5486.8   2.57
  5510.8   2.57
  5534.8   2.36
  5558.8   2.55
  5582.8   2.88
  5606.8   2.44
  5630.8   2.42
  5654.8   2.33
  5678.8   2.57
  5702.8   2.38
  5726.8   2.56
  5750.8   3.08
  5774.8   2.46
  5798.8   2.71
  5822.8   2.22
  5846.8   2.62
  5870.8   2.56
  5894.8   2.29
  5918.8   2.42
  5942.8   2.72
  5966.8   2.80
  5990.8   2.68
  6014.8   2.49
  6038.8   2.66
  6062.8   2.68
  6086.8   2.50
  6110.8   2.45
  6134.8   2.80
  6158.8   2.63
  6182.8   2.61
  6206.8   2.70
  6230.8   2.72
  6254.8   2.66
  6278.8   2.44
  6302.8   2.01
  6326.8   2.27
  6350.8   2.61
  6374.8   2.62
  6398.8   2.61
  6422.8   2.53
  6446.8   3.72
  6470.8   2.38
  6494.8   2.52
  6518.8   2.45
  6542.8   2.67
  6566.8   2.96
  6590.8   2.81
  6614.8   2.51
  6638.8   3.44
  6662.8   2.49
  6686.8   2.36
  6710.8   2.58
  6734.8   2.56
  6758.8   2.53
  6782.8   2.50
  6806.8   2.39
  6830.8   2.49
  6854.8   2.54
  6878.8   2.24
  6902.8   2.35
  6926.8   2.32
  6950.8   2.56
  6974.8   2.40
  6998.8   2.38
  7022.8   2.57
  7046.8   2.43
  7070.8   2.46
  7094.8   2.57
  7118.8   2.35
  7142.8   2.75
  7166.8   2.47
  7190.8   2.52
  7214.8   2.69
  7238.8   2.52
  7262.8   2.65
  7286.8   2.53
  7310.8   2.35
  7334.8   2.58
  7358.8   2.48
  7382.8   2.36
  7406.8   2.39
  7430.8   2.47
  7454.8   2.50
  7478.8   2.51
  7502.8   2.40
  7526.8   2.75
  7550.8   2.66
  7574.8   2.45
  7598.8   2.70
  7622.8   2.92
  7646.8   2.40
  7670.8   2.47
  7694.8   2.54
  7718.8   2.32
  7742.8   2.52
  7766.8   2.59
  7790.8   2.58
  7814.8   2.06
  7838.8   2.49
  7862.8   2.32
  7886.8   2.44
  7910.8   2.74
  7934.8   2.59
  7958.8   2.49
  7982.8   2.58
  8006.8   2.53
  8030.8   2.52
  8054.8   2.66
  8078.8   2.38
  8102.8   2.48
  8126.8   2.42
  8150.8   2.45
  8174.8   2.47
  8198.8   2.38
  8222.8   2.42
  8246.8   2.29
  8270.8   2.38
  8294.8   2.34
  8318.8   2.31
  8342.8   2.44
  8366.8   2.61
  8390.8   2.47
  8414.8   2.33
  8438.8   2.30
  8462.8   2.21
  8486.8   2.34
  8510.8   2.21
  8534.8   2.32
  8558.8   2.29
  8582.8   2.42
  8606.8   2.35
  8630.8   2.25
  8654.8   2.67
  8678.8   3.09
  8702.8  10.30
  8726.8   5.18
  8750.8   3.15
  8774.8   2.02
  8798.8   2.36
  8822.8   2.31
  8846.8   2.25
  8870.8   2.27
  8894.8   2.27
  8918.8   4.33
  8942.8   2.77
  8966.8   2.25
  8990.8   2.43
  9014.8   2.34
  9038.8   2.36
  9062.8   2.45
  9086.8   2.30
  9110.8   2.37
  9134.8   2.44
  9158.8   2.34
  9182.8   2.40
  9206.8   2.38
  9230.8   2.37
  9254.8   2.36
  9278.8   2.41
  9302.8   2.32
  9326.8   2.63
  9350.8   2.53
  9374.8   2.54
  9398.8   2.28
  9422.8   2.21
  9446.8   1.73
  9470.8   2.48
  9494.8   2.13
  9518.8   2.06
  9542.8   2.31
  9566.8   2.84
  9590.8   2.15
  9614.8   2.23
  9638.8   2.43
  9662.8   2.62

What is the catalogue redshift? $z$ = 0.33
